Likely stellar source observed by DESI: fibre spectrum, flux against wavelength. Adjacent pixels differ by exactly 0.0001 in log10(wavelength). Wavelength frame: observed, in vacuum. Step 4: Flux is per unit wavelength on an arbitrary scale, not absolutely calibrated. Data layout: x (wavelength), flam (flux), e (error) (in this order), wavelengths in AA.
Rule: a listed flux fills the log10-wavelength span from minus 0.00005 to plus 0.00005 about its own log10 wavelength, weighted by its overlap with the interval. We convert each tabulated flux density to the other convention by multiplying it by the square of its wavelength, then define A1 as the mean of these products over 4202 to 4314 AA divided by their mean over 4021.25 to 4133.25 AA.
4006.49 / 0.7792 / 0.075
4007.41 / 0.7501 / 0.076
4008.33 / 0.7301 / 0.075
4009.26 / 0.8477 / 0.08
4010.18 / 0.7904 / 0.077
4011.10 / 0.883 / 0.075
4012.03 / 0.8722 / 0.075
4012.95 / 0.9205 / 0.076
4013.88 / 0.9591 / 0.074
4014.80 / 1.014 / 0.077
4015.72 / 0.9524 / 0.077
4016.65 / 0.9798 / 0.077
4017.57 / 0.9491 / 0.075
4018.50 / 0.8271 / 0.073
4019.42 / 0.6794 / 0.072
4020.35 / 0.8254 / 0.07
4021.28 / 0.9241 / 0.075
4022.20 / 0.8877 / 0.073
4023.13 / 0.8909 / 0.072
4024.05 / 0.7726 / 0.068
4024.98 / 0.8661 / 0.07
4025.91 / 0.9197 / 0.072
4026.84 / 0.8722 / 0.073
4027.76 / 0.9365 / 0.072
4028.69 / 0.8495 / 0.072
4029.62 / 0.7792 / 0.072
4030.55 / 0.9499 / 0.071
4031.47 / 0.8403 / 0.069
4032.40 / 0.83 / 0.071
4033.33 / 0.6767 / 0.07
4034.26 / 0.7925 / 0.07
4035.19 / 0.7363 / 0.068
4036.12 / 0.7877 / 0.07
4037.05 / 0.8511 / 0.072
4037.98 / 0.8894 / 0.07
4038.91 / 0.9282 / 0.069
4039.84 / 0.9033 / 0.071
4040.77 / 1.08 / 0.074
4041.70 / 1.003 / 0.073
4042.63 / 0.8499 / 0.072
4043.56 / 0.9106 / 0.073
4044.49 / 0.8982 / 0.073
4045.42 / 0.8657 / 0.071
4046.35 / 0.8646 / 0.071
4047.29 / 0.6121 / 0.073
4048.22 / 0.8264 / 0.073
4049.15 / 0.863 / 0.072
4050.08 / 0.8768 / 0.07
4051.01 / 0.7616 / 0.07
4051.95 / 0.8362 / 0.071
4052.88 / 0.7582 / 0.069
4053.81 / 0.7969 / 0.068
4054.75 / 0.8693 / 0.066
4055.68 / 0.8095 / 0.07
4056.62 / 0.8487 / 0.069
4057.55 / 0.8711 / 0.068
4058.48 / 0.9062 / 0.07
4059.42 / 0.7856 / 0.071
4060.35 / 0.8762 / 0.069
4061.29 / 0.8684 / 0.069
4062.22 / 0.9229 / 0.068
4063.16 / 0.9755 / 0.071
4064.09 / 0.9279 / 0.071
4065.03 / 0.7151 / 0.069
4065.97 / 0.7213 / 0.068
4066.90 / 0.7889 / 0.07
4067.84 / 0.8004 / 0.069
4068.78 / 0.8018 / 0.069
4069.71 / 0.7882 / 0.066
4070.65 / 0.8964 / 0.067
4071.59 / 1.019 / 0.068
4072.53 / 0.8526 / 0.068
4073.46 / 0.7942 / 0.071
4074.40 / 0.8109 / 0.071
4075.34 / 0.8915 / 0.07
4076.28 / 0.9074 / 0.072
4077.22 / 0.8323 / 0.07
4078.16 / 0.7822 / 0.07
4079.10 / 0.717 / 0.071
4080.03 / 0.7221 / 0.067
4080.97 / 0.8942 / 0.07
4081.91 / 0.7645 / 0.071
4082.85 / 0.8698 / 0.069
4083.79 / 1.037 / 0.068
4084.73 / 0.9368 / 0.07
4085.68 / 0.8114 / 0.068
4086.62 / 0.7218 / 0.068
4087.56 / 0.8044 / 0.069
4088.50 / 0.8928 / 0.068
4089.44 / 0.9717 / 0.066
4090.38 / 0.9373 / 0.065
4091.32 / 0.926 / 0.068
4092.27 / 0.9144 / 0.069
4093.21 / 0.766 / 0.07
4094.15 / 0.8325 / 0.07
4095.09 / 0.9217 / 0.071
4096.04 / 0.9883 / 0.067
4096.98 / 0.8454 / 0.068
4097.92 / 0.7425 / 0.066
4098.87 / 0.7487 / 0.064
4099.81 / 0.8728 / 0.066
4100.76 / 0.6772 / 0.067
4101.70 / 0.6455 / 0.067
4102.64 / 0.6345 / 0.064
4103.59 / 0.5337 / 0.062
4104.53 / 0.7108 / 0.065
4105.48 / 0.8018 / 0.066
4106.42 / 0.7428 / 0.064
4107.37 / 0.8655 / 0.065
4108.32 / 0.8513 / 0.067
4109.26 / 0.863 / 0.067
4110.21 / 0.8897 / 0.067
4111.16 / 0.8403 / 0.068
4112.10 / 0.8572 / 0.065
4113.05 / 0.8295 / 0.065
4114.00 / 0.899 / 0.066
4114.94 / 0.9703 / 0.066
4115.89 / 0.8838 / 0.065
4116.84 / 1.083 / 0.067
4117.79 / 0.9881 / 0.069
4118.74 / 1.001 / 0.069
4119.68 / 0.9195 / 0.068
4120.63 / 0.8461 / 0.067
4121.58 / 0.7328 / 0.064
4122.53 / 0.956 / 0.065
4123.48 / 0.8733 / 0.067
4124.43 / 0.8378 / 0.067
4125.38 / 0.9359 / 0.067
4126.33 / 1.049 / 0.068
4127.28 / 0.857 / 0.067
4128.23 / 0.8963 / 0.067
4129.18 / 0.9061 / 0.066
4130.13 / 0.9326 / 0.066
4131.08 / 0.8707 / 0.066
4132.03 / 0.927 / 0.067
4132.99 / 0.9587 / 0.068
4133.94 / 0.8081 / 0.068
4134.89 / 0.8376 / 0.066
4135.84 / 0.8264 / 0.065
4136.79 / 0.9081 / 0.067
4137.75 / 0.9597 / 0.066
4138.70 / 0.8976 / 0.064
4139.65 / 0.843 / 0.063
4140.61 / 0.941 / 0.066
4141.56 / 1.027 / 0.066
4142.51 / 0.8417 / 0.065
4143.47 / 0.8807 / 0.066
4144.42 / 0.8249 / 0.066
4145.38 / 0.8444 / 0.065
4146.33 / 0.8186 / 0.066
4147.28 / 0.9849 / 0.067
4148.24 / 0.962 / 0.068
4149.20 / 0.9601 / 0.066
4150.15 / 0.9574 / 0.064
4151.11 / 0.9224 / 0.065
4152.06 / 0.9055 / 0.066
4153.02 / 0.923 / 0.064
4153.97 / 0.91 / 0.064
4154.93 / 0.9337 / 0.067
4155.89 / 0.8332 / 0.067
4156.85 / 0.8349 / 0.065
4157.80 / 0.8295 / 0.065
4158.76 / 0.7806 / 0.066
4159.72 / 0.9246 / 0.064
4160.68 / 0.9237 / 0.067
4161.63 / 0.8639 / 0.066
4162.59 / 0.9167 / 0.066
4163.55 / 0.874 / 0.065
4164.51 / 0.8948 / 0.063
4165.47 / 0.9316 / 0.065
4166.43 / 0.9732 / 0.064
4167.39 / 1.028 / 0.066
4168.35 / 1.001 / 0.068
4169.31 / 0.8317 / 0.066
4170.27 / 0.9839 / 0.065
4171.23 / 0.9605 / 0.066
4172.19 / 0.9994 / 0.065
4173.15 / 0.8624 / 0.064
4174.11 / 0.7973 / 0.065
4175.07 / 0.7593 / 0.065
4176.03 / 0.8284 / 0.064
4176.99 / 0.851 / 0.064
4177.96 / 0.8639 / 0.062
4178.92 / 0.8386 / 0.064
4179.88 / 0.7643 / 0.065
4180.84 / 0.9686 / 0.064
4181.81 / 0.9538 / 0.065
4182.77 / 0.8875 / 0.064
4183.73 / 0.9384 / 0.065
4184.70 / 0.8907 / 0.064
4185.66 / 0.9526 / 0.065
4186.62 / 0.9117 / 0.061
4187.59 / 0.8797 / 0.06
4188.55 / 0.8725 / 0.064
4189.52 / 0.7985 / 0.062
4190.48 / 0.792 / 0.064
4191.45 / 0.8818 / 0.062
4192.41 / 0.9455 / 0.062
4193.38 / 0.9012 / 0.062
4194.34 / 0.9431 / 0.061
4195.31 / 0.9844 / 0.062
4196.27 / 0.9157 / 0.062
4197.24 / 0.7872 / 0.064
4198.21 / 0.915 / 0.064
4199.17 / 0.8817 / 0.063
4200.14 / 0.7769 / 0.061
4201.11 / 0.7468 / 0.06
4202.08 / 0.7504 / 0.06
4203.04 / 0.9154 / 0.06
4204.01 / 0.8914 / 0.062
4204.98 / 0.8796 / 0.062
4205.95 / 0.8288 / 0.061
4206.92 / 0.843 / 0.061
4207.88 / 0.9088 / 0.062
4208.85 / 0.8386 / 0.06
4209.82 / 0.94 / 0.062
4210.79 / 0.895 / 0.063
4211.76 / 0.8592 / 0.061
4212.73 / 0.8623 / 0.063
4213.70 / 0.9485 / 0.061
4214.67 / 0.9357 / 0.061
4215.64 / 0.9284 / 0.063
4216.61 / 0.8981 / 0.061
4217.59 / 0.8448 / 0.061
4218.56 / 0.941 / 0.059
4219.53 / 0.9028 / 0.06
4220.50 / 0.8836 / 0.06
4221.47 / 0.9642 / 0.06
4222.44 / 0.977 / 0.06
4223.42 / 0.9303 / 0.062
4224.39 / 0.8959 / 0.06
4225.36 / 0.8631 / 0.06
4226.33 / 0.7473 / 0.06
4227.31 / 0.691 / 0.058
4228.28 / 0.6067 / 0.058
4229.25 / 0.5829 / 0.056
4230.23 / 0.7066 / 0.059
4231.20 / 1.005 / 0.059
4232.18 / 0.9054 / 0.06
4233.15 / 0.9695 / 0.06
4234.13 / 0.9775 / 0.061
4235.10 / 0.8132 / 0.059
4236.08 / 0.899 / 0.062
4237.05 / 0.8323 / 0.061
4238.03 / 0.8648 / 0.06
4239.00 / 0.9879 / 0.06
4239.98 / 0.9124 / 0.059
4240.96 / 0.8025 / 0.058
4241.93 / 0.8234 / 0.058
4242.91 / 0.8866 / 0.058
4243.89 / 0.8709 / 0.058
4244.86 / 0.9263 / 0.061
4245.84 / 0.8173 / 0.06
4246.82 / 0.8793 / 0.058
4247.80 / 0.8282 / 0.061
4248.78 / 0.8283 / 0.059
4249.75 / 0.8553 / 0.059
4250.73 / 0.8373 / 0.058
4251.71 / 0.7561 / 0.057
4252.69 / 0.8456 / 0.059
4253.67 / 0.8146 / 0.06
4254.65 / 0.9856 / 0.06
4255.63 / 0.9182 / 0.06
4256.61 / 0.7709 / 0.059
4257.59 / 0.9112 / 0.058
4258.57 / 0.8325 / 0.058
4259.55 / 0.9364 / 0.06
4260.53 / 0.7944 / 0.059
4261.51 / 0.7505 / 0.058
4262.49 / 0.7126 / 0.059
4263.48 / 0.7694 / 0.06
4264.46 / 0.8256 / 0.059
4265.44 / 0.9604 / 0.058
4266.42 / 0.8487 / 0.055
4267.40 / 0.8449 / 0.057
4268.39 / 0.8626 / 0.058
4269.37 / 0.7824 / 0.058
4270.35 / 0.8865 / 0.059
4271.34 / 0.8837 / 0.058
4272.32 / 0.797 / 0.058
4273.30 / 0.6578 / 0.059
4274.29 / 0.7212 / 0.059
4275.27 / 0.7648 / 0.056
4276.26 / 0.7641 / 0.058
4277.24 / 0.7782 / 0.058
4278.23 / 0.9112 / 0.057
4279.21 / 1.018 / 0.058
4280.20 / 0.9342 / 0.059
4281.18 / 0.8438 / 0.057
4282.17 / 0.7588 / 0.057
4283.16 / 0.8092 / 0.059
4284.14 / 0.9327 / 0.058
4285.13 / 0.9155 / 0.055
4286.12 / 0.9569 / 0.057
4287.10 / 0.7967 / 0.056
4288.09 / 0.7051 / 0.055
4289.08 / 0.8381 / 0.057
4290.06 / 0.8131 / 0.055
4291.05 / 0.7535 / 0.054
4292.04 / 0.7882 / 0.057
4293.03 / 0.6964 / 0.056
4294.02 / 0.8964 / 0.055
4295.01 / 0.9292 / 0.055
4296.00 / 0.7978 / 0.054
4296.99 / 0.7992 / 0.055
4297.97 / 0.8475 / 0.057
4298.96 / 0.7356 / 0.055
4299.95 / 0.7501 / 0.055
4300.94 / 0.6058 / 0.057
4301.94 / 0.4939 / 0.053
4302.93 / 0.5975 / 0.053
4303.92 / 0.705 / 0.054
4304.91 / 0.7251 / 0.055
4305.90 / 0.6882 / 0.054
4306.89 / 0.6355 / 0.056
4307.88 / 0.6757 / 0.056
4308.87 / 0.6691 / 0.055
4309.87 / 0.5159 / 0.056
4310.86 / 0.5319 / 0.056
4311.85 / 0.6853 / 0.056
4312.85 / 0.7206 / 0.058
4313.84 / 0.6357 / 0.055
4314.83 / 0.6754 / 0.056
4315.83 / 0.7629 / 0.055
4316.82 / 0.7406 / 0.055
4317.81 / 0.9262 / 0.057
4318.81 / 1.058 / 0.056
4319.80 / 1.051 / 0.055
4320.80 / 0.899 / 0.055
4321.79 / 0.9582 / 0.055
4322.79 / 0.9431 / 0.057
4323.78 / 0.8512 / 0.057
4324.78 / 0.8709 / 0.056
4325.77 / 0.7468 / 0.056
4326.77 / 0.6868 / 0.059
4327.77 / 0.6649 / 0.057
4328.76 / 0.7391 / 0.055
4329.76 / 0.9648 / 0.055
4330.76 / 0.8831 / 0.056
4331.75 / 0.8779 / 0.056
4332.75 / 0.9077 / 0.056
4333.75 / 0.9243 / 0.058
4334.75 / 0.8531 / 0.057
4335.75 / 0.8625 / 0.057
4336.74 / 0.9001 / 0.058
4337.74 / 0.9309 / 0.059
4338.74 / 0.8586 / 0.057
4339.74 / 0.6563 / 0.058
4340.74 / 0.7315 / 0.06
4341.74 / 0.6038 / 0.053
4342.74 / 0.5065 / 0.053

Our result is 1.05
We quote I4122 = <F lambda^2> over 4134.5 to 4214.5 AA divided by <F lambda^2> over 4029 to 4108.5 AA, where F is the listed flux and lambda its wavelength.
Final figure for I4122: 1.12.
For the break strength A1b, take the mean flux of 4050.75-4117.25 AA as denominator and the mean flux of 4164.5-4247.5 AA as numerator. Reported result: 1.05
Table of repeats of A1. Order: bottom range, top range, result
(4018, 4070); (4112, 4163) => 1.12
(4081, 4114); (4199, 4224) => 1.13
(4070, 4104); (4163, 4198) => 1.13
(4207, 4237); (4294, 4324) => 0.90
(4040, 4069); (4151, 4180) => 1.11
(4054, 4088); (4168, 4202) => 1.10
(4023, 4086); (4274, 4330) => 1.04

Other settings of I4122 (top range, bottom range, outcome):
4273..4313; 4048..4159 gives 0.97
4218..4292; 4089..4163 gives 1.03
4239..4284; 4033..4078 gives 1.10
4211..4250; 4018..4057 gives 1.12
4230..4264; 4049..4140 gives 1.08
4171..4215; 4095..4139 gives 1.06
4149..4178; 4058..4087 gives 1.11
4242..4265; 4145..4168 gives 0.97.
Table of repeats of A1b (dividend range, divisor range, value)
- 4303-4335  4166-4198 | 0.88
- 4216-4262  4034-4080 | 1.01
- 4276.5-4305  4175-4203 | 0.92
